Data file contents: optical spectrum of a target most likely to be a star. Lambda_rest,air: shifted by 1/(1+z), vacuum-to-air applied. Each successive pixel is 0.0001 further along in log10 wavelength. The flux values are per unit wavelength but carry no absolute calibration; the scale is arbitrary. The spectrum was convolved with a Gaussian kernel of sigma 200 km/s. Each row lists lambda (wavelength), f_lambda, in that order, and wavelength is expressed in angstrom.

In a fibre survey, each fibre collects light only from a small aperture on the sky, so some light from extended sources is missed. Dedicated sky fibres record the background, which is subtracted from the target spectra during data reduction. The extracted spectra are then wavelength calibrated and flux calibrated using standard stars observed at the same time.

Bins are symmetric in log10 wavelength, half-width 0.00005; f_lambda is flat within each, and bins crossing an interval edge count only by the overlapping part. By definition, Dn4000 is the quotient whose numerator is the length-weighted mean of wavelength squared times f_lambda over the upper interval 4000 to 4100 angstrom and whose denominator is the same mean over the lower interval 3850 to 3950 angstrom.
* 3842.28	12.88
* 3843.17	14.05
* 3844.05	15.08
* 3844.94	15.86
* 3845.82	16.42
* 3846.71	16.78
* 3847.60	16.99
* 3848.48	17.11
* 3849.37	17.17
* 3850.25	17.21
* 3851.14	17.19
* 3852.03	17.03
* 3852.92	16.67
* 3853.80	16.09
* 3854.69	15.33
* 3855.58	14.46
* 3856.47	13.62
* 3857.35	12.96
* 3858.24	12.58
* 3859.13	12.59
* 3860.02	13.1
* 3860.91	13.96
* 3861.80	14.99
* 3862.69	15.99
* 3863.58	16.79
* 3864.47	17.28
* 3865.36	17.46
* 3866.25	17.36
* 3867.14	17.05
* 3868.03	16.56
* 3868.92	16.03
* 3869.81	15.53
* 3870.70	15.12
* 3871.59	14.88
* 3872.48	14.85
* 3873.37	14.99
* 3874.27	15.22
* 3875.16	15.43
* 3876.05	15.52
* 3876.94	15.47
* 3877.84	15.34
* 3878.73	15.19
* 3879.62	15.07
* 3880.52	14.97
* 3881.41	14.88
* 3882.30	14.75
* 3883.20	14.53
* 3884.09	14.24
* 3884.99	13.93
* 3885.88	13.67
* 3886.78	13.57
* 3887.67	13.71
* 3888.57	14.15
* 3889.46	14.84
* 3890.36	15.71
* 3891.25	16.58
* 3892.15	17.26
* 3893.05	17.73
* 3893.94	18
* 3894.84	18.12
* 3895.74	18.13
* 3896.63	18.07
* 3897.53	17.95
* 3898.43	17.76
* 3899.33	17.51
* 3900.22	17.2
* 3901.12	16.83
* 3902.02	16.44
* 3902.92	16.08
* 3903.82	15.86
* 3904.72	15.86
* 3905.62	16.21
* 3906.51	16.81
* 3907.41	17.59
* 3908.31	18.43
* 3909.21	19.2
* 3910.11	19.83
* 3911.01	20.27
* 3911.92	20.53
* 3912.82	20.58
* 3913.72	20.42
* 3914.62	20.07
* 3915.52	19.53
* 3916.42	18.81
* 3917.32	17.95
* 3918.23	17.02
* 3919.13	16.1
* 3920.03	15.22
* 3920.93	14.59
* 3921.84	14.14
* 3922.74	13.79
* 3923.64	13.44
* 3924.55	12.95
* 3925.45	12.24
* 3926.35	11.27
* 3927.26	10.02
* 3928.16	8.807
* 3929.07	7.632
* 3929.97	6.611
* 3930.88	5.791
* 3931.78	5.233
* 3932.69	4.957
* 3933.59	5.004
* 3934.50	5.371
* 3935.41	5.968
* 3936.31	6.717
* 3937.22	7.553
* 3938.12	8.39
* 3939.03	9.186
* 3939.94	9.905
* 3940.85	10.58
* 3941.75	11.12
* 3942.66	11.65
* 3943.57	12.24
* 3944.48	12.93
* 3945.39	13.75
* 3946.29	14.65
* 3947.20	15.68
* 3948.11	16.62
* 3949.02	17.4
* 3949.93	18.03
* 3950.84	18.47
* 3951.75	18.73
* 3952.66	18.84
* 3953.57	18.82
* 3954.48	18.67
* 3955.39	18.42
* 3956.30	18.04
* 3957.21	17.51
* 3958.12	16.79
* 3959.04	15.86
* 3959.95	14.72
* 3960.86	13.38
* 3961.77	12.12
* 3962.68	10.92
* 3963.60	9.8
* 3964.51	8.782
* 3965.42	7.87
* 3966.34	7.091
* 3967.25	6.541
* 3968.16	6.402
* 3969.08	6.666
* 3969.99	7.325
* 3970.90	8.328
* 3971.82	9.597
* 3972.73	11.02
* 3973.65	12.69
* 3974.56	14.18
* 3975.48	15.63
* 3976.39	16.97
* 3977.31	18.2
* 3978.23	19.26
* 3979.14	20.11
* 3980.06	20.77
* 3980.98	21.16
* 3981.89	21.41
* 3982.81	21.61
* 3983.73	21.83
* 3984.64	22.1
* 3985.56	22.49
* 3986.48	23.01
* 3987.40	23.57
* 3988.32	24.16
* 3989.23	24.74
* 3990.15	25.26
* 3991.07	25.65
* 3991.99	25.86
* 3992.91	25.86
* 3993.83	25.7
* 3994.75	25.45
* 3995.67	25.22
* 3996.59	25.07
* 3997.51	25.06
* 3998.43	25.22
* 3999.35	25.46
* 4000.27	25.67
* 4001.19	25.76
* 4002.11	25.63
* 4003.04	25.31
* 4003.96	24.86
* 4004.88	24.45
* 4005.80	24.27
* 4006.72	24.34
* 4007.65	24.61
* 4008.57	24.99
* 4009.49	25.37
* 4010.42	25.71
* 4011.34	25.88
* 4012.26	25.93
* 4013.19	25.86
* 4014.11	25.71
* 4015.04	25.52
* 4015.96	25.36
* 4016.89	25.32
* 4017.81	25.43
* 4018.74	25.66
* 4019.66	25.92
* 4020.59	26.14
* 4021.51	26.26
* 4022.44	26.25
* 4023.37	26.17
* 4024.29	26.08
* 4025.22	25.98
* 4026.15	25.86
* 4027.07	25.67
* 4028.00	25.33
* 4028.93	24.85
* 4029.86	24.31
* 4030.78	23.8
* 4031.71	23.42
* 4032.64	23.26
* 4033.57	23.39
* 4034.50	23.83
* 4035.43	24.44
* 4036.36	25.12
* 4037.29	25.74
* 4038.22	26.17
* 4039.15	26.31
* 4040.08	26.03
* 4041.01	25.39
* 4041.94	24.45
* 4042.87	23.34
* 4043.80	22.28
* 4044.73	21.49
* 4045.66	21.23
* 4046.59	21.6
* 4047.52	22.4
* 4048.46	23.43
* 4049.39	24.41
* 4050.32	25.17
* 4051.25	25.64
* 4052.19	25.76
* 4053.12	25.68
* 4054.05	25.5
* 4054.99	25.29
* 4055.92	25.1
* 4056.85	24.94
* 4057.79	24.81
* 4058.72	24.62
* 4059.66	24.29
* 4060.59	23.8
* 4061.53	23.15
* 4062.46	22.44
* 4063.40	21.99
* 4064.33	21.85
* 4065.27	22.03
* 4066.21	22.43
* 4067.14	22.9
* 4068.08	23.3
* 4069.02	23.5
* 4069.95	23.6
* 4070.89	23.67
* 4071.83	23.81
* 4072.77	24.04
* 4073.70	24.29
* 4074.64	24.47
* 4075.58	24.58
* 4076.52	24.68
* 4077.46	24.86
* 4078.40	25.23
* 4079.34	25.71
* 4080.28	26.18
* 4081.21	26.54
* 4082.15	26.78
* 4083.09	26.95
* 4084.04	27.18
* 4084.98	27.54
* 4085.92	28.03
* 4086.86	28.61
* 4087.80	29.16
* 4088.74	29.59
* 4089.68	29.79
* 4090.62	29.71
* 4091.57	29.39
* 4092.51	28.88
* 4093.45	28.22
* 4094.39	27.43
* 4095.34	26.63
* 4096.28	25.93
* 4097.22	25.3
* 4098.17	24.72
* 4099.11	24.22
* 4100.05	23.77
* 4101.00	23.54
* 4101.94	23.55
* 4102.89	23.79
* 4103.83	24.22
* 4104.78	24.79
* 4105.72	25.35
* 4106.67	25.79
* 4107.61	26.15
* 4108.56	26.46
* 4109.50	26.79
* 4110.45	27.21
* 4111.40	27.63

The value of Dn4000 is 1.86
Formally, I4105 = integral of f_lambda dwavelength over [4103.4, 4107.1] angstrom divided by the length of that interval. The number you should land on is 25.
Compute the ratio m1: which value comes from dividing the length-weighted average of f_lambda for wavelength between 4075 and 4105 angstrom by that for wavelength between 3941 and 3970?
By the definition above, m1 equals 1.93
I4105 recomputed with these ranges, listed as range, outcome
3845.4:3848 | 16.7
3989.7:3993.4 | 25.6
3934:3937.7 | 6.41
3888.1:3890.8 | 14.9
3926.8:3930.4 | 8.27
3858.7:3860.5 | 12.9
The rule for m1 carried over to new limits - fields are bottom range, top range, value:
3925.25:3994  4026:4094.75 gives 1.73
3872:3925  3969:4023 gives 1.37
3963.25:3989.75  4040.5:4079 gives 1.52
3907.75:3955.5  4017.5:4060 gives 1.80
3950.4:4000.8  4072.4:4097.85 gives 1.49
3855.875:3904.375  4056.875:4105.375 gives 1.62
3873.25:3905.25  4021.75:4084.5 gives 1.54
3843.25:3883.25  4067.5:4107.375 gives 1.67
